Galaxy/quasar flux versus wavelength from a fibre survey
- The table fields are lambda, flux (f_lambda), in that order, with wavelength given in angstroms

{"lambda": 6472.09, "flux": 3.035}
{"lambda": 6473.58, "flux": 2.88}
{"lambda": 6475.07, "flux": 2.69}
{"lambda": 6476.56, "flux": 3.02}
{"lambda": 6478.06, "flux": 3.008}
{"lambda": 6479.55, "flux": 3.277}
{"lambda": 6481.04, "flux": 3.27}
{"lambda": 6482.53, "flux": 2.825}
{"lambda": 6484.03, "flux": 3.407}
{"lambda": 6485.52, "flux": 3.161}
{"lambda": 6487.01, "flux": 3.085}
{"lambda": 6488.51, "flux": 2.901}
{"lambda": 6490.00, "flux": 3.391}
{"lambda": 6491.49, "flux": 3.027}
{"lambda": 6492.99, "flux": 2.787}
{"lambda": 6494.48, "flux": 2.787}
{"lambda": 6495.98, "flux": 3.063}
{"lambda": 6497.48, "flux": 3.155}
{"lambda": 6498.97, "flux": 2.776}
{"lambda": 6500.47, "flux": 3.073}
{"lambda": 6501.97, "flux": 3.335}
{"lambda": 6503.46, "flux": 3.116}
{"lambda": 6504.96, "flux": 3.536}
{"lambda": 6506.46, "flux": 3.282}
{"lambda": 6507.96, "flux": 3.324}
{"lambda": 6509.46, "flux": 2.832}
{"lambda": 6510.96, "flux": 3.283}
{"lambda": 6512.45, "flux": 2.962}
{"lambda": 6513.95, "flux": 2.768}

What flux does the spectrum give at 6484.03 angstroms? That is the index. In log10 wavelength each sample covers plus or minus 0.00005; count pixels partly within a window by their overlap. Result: 3.407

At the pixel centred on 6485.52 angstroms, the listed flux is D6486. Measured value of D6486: 3.161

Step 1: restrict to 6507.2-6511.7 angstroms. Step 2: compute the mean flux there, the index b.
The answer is 3.14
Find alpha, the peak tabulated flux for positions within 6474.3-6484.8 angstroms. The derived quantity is 3.407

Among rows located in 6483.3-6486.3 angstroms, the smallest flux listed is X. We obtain 3.161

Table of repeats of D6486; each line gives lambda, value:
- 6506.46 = 3.282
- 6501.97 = 3.335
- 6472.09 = 3.035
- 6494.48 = 2.787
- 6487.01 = 3.085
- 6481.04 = 3.27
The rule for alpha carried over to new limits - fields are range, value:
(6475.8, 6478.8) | 3.02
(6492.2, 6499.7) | 3.155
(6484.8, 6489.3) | 3.161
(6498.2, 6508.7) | 3.536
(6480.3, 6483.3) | 3.27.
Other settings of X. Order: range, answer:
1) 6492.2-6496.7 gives 2.787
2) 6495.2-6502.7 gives 2.776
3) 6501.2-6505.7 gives 3.116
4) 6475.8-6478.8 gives 3.008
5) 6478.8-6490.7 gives 2.825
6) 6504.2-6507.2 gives 3.282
